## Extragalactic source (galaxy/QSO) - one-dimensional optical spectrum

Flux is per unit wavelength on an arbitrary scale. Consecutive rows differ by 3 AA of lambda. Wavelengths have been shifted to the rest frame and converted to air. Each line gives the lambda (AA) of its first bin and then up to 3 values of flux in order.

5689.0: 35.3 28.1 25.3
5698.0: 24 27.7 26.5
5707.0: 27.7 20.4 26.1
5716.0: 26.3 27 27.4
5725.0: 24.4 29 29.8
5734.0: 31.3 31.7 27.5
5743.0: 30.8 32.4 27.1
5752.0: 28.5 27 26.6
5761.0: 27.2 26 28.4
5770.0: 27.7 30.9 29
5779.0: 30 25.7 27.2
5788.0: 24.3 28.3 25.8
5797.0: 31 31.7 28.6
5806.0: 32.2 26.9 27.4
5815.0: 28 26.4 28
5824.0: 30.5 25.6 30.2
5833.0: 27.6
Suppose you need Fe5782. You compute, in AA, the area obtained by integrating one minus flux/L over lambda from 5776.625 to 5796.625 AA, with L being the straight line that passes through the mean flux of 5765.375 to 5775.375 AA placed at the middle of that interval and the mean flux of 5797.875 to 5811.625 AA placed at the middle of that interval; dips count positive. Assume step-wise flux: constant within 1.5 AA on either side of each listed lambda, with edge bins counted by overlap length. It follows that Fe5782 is 1.4 AA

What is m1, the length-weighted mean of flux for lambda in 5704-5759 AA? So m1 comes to 27.8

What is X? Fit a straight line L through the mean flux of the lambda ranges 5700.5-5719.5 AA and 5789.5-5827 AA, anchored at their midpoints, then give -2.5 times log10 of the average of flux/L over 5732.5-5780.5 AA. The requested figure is -0.07 mag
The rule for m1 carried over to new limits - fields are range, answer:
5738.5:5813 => 28.3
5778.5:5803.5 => 28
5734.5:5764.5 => 28.7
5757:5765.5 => 26.6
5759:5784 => 28.1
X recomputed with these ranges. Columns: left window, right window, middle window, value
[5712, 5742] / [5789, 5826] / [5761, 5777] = 0.00 mag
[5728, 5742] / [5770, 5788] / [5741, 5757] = 0.01 mag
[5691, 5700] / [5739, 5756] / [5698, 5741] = 0.00 mag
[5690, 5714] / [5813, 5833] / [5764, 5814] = -0.04 mag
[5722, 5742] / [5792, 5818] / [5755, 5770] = 0.07 mag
